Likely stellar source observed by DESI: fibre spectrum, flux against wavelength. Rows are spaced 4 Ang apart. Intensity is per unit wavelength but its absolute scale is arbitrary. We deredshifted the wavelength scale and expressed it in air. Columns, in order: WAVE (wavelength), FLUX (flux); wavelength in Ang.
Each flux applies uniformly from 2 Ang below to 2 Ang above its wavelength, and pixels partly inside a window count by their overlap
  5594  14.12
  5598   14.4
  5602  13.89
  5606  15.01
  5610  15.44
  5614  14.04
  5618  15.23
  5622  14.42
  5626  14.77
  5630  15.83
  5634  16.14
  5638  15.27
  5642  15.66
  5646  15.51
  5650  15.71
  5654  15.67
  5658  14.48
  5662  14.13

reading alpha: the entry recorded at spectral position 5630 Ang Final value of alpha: 15.83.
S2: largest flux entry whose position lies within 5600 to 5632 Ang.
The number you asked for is 15.83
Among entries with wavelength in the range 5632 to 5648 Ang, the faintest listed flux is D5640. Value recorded 15.27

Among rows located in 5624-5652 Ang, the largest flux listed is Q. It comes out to 16.14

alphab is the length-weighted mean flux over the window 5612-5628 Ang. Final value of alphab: 14.6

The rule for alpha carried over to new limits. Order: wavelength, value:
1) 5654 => 15.67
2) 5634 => 16.14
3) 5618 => 15.23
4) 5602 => 13.89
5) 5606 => 15.01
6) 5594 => 14.12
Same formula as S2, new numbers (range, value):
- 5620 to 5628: 14.77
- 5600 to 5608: 15.01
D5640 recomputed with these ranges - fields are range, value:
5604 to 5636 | 14.04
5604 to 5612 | 15.01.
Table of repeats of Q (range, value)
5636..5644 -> 15.66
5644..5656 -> 15.71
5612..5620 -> 15.23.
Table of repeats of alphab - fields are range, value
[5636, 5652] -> 15.5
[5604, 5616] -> 14.8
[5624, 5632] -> 15.3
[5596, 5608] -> 14.4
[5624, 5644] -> 15.5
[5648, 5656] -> 15.7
